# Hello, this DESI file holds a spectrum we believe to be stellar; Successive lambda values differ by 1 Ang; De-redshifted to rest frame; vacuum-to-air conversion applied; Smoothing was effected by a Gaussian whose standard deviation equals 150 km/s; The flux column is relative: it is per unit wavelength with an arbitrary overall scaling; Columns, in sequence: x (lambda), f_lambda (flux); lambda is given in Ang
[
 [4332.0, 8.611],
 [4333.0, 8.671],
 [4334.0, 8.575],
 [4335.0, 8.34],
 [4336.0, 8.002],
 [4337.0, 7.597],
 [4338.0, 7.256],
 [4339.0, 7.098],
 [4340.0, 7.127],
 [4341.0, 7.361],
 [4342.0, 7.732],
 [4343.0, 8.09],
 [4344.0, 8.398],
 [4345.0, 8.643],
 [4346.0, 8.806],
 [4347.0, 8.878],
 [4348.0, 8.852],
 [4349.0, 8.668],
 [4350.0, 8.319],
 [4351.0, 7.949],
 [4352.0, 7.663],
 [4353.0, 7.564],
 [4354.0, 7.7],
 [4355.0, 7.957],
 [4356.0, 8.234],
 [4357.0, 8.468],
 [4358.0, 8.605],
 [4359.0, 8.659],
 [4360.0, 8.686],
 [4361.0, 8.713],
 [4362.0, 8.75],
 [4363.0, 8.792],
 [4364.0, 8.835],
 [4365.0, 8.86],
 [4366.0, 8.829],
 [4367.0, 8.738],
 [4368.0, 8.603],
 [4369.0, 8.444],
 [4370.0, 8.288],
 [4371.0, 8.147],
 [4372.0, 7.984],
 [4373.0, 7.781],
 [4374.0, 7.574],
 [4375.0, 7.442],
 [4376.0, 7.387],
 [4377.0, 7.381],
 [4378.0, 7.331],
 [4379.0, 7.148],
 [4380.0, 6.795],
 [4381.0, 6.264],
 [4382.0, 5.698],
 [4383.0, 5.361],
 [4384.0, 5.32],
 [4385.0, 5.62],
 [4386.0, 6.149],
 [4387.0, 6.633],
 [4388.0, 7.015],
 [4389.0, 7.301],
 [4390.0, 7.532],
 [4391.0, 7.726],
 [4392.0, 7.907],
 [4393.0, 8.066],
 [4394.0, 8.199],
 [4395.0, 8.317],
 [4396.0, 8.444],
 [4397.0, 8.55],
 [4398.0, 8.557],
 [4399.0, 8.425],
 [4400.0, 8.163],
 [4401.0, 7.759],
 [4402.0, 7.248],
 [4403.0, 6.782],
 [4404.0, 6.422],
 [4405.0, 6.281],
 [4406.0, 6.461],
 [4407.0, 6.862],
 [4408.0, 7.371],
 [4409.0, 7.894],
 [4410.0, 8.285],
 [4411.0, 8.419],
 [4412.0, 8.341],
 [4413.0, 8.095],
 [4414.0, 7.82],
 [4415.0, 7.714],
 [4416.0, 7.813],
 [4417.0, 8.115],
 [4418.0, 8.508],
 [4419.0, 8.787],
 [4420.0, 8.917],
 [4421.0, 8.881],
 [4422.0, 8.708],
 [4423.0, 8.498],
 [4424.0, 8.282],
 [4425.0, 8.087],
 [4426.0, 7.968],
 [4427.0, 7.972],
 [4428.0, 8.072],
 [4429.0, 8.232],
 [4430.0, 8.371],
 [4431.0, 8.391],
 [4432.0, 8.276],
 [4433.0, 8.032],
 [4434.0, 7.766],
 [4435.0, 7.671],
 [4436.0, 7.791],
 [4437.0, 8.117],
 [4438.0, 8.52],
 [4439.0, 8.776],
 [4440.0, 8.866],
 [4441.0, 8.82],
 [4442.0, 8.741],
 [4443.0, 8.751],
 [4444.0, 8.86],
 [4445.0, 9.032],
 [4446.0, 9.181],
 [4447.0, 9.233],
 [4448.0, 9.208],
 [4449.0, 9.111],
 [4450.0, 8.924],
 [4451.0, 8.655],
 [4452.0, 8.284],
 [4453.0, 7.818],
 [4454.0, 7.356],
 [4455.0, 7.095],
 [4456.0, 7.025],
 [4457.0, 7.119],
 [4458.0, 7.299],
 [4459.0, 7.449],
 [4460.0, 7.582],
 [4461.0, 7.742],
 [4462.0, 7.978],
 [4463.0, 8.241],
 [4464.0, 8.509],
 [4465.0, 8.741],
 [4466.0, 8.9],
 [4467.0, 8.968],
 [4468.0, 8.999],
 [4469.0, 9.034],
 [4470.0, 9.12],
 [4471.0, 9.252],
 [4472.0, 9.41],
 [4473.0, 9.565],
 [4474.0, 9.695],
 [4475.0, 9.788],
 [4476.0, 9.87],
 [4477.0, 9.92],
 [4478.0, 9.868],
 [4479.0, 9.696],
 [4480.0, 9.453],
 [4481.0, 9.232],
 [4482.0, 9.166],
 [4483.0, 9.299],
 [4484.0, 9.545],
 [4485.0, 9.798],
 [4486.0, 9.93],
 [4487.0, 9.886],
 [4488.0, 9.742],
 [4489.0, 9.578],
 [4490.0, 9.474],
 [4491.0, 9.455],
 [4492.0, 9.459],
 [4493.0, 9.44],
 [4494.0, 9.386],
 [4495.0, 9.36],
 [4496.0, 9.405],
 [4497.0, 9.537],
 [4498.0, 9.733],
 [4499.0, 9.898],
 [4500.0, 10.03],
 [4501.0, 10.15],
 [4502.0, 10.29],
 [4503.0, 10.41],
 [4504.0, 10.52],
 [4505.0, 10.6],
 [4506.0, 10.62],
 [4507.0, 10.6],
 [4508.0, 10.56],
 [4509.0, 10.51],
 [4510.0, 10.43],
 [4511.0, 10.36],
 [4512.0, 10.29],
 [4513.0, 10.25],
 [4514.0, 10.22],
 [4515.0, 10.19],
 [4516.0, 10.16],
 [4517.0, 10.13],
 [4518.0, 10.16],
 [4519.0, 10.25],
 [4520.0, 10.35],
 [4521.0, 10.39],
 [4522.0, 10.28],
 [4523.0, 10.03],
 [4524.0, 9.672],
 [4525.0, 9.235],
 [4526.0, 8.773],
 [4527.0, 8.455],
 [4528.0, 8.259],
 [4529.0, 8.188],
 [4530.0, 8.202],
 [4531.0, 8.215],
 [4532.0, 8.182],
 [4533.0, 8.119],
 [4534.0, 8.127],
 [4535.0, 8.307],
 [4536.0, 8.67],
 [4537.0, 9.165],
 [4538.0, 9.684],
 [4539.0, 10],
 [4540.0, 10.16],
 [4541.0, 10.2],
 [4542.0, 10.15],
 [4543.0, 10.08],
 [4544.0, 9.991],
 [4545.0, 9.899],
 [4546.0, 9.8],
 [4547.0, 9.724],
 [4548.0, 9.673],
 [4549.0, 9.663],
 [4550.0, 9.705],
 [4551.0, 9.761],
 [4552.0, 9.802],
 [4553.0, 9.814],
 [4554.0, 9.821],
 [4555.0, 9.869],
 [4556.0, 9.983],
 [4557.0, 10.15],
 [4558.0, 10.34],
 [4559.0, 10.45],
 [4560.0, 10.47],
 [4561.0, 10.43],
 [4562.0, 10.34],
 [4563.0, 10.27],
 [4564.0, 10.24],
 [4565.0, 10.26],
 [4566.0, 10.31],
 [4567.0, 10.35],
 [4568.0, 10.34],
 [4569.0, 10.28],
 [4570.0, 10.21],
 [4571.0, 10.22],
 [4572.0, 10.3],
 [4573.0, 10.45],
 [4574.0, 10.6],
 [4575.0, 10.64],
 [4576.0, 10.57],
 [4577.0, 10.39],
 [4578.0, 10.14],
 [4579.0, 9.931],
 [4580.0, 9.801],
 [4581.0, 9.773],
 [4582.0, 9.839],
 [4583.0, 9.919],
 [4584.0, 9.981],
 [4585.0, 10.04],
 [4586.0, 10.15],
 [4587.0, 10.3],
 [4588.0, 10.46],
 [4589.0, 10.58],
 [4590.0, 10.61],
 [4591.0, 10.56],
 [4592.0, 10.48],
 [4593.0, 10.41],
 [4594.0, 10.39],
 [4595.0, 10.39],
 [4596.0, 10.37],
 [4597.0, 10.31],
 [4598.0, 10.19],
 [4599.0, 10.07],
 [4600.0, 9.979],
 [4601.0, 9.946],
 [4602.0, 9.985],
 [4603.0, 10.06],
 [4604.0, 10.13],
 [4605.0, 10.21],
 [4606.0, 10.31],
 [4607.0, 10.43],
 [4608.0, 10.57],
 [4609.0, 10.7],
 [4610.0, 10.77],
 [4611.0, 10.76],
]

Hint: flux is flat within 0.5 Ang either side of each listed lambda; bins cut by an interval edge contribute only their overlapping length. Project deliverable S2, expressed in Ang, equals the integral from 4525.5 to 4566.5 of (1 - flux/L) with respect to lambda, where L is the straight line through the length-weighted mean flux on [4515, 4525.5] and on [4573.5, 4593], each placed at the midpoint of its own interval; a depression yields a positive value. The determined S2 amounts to 2.4 Ang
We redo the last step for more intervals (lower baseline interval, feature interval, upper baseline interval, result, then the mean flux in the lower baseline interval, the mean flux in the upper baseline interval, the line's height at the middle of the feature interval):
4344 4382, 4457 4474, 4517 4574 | 0.9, 8.13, 9.73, 9.03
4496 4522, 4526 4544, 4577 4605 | 2.2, 10.2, 10.2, 10.2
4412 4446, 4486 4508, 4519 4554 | -2.2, 8.35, 9.39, 9.01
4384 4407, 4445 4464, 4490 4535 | 0.9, 7.38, 9.68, 8.54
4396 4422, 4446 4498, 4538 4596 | -0.9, 7.89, 10.2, 8.79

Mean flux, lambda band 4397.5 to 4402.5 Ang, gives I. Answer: 8.03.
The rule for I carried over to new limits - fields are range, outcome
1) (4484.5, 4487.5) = 9.87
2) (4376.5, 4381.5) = 6.98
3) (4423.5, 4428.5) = 8.08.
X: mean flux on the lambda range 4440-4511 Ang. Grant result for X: 9.21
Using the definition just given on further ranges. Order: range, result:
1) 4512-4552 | 9.51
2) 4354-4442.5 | 7.89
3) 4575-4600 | 10.2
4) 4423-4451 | 8.49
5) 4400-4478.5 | 8.31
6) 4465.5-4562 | 9.69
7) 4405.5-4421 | 7.99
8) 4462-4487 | 9.32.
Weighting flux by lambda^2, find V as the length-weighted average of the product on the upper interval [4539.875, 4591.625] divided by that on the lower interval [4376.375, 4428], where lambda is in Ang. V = 1.44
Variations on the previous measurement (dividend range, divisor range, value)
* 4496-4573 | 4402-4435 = 1.31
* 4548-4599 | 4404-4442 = 1.35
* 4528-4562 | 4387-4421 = 1.30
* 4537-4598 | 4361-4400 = 1.44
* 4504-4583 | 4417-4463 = 1.25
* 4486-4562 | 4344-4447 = 1.29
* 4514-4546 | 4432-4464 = 1.19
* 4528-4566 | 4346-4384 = 1.31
